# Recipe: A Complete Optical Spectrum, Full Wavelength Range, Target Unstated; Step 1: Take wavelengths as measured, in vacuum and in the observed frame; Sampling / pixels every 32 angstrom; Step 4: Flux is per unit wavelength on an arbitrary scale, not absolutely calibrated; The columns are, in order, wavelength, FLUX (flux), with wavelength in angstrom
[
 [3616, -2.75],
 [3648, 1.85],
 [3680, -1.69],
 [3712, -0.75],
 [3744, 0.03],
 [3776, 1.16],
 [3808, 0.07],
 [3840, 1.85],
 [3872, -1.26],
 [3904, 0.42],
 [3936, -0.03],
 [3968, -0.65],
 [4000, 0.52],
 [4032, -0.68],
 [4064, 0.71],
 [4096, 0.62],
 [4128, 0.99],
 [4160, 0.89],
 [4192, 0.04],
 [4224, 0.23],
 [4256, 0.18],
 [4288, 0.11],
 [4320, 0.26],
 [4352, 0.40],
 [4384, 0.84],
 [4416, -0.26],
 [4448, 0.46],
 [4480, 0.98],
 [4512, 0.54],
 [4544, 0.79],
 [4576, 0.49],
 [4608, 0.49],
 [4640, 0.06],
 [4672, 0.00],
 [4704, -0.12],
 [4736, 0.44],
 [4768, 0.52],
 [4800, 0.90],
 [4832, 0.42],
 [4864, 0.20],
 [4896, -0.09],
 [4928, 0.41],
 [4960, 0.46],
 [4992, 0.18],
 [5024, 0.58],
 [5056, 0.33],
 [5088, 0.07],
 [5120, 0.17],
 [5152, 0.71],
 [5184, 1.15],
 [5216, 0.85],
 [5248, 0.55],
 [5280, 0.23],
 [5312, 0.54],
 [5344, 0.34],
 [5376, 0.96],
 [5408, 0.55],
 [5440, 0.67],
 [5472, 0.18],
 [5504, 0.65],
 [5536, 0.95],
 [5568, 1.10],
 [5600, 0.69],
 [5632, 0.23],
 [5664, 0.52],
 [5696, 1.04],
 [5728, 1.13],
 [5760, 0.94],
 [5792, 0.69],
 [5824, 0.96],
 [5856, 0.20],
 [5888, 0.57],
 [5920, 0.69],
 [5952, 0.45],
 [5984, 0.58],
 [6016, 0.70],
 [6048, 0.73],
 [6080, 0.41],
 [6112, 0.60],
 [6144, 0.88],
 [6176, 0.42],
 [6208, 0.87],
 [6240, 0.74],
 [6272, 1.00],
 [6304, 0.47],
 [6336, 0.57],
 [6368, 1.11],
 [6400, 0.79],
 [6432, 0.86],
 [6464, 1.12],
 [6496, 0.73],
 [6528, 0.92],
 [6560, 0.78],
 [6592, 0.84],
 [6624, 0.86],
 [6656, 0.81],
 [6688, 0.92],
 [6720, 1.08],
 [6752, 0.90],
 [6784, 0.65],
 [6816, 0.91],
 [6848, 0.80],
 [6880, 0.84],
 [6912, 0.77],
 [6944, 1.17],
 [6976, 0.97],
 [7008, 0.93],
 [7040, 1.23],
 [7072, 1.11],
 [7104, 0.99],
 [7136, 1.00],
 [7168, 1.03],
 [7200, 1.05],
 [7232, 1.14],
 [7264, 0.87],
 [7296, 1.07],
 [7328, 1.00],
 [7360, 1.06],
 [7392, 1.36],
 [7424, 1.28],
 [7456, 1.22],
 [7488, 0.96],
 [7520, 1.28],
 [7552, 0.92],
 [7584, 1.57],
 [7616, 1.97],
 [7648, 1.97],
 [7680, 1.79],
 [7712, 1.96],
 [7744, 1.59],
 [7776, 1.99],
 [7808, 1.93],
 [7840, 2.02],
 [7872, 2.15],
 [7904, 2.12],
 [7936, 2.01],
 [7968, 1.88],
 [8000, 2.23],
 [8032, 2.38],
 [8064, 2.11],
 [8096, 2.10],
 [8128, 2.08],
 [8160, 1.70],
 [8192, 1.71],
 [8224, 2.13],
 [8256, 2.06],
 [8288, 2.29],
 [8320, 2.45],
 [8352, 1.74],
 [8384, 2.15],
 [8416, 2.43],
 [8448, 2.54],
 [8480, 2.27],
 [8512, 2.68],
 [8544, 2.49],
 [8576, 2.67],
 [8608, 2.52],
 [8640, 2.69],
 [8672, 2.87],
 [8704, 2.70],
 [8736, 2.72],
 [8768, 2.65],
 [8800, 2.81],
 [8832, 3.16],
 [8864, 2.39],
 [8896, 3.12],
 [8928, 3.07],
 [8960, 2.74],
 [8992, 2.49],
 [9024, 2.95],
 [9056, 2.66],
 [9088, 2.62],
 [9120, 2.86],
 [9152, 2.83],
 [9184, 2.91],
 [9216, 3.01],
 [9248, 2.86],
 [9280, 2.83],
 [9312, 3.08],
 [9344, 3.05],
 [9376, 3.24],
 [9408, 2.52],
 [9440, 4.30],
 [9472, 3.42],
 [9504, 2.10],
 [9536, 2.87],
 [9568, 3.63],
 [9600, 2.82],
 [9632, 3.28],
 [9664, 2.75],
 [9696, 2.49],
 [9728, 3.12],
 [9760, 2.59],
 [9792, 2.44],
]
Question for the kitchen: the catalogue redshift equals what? 0.901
